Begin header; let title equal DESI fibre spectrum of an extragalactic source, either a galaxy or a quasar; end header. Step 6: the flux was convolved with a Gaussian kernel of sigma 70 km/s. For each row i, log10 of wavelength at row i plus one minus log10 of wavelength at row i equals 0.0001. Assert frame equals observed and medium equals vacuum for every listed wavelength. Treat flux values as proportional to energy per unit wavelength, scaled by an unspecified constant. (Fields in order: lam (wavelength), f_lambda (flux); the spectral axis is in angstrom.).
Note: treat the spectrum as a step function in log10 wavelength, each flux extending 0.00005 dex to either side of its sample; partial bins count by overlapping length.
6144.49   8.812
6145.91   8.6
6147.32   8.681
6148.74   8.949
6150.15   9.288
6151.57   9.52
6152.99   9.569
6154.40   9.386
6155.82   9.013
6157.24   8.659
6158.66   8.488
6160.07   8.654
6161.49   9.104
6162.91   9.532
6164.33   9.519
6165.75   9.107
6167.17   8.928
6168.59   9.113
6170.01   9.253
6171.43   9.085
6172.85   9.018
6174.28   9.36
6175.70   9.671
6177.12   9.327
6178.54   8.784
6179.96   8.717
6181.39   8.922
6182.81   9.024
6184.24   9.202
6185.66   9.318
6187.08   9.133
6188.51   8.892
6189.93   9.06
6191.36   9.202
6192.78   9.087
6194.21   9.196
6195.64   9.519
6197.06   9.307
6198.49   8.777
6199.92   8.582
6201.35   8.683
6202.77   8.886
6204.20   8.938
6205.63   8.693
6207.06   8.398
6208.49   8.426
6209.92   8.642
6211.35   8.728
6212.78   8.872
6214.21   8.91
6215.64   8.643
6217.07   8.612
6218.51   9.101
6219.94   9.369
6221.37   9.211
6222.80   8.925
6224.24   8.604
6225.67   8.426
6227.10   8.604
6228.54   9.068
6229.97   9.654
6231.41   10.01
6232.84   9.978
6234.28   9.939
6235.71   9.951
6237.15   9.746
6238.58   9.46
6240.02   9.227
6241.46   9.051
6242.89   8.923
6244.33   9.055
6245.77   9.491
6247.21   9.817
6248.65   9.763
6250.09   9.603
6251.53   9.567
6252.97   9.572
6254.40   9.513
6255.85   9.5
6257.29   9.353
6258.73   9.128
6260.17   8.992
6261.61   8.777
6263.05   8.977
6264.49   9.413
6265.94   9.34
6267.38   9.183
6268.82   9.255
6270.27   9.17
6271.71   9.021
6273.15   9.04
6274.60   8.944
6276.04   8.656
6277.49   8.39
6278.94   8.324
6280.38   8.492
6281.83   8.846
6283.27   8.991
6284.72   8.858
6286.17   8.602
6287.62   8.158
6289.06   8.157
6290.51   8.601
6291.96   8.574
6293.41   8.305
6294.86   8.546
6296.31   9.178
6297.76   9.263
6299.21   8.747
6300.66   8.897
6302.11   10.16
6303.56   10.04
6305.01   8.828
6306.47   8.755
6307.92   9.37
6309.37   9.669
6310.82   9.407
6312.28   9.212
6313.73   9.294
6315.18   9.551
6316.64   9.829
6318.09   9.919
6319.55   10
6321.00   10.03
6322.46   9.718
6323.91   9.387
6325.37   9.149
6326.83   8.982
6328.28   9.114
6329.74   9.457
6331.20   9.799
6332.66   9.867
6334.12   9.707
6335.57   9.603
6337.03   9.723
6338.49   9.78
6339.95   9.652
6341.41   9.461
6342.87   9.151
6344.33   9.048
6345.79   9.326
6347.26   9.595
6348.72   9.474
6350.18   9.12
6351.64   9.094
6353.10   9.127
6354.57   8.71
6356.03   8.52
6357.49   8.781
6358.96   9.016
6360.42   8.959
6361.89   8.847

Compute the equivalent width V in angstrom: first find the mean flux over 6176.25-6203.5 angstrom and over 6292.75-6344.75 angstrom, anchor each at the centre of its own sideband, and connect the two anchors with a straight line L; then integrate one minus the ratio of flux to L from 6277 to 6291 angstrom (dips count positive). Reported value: 1.2 angstrom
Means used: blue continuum 9.04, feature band 8.54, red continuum 9.41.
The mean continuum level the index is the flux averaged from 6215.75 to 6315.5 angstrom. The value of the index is 9.13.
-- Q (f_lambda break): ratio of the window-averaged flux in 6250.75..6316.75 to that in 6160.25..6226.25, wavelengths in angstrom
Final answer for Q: 1.01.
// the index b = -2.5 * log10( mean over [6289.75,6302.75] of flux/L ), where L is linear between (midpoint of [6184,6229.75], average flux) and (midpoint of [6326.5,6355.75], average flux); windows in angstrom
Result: 0.04 mag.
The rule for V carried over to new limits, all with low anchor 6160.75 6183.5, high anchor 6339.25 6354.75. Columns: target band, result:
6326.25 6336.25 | -0.3 angstrom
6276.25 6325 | 0.8 angstrom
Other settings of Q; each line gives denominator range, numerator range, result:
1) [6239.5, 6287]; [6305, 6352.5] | 1.04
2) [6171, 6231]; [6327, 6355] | 1.05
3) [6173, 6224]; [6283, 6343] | 1.03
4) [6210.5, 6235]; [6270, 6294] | 0.95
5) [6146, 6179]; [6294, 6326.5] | 1.03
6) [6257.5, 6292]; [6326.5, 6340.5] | 1.08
